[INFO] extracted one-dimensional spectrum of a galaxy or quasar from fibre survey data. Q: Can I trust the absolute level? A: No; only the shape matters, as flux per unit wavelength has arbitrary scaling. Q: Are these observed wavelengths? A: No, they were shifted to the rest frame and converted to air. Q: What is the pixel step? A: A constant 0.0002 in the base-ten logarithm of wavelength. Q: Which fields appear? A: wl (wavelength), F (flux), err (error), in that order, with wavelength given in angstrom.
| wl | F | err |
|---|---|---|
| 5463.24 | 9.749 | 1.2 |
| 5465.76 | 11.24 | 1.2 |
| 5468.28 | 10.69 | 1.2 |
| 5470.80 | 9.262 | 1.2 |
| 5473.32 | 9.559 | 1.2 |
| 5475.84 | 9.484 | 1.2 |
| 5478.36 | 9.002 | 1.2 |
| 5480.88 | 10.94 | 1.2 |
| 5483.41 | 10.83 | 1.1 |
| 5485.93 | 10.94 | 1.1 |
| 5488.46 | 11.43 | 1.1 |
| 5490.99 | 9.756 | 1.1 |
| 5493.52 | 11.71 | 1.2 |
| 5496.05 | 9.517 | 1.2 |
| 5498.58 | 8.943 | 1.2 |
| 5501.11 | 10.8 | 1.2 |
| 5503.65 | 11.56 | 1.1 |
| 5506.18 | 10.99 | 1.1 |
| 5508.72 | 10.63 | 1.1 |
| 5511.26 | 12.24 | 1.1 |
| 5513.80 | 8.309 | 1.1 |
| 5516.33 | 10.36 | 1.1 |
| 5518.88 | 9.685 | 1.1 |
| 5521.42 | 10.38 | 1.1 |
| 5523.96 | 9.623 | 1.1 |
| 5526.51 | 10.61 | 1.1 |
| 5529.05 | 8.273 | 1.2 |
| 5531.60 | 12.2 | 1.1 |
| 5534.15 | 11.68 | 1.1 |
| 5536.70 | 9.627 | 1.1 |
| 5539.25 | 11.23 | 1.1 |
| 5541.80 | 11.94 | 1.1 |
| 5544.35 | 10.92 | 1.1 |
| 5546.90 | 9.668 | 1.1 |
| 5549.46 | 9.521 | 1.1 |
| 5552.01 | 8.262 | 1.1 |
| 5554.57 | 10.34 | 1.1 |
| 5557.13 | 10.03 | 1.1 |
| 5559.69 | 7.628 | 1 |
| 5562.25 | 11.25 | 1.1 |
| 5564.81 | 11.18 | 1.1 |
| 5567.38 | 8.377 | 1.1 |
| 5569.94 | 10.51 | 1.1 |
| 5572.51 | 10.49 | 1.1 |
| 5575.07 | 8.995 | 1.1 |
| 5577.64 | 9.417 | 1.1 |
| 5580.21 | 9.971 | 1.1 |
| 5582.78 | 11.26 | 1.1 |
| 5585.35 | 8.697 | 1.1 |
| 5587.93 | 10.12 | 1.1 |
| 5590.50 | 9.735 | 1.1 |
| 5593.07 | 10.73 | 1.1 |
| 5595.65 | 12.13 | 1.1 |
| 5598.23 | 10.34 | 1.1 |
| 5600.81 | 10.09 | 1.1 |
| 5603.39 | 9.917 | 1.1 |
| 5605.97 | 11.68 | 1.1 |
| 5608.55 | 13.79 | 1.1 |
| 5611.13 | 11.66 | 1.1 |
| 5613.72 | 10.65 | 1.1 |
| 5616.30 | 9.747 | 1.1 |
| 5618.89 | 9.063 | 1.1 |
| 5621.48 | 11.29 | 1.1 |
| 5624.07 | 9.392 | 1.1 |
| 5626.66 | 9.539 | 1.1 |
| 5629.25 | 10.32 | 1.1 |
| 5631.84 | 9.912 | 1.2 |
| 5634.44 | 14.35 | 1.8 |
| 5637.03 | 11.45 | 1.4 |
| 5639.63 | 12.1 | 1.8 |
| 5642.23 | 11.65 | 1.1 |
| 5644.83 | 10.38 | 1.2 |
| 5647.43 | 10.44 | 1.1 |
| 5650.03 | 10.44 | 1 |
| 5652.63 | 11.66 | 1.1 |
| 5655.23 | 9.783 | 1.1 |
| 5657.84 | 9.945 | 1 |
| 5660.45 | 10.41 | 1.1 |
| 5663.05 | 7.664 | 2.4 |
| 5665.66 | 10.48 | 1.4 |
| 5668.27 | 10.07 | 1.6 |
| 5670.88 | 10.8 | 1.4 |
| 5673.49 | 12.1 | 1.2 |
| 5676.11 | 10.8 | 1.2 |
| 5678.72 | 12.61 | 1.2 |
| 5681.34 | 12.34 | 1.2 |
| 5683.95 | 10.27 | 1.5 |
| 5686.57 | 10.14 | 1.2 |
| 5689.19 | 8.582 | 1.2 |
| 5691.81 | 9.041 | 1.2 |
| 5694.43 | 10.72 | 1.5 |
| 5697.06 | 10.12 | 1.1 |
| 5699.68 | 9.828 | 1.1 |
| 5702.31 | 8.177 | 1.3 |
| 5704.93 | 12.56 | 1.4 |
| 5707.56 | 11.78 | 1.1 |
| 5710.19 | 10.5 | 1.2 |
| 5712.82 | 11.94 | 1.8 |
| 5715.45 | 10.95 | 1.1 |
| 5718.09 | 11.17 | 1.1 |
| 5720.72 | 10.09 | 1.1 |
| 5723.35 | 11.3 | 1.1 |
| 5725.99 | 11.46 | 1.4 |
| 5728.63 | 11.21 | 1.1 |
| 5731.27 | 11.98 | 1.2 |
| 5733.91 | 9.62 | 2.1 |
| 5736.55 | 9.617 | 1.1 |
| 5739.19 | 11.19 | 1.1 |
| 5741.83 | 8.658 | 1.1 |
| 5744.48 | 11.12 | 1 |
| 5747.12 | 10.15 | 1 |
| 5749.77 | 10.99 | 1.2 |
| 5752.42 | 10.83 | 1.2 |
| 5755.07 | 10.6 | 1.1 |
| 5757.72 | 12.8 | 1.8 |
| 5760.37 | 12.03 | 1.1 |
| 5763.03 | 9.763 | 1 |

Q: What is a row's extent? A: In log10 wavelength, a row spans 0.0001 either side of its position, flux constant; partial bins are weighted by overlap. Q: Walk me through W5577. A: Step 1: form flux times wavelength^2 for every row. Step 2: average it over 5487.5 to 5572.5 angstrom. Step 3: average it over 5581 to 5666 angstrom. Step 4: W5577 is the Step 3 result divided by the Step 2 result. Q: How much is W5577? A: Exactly 1.07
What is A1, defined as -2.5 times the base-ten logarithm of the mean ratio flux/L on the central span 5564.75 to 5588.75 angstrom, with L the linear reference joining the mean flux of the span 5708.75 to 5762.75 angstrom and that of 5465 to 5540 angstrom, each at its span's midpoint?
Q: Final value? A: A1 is 0.08 mag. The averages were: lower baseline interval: 10.4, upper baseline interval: 10.9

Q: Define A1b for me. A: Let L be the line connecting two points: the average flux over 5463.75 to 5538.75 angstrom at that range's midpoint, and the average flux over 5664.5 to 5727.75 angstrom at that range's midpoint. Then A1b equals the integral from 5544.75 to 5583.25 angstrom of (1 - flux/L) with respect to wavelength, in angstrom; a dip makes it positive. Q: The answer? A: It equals 2.5 angstrom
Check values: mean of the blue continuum 10.4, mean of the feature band 9.79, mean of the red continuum 10.7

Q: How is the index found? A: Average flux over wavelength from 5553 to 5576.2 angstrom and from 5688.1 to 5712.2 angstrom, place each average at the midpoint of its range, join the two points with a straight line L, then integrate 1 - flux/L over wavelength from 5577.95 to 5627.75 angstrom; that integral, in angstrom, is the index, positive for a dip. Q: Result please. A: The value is -2.7 angstrom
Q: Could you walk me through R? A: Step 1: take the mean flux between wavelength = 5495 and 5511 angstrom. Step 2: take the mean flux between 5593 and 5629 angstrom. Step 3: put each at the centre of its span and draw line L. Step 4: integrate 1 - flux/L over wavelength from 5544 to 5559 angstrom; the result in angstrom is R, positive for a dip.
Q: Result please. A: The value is 1.38 angstrom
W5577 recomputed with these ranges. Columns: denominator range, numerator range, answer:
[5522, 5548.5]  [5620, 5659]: 1.07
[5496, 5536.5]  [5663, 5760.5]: 1.11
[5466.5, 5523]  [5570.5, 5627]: 1.05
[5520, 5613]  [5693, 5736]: 1.10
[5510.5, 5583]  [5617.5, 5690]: 1.10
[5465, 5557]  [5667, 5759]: 1.12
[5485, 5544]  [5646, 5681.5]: 1.06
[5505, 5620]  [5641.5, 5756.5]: 1.08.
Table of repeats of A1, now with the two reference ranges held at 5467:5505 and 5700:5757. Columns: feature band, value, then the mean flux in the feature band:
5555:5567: 0.06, 9.92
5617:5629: 0.07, 9.86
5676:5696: 0.01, 10.5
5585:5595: 0.04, 10.1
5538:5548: -0.06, 11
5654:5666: 0.11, 9.59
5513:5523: 0.07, 9.75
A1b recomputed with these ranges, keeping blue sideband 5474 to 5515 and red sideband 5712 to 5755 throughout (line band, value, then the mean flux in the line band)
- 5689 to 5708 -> 1.0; 10.1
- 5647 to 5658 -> 0.1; 10.5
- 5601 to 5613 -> -1.1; 11.6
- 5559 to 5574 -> 0.8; 9.98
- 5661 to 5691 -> 0.5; 10.5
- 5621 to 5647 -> -1.0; 11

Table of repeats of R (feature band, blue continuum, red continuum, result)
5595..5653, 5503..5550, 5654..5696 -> -2.9 angstrom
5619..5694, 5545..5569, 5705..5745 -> -1.8 angstrom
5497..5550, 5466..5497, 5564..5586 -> -1.7 angstrom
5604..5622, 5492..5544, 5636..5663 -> -0.8 angstrom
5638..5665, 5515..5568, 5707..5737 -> 0.5 angstrom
